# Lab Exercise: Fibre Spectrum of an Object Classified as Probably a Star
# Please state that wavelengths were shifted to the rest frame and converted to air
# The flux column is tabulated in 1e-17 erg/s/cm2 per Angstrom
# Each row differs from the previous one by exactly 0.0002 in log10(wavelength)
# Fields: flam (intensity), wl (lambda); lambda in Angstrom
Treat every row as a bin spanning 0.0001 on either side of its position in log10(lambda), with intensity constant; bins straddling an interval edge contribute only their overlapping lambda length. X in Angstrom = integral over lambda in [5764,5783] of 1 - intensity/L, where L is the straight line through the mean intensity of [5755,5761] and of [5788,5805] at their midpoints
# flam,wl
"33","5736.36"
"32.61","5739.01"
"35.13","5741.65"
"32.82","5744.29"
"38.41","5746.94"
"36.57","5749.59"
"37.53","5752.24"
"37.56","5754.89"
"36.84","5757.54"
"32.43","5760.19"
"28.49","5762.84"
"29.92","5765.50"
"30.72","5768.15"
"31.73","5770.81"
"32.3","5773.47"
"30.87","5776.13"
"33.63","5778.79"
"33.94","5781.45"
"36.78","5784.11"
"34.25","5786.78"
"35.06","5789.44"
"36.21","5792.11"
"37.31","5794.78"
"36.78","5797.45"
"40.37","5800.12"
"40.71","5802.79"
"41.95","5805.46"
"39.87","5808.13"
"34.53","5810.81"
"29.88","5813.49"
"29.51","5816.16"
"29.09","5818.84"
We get 2.4 Angstrom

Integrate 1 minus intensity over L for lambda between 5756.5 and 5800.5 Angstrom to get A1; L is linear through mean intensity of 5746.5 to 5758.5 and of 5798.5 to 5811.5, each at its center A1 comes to 5.4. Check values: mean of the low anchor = 37.3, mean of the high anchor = 39.7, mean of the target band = 33.8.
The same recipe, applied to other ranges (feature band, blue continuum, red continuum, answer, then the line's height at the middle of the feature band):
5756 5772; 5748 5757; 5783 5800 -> 2.2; 37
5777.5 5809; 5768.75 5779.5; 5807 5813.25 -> -3.0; 34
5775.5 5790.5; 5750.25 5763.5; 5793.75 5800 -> 1.0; 36.7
